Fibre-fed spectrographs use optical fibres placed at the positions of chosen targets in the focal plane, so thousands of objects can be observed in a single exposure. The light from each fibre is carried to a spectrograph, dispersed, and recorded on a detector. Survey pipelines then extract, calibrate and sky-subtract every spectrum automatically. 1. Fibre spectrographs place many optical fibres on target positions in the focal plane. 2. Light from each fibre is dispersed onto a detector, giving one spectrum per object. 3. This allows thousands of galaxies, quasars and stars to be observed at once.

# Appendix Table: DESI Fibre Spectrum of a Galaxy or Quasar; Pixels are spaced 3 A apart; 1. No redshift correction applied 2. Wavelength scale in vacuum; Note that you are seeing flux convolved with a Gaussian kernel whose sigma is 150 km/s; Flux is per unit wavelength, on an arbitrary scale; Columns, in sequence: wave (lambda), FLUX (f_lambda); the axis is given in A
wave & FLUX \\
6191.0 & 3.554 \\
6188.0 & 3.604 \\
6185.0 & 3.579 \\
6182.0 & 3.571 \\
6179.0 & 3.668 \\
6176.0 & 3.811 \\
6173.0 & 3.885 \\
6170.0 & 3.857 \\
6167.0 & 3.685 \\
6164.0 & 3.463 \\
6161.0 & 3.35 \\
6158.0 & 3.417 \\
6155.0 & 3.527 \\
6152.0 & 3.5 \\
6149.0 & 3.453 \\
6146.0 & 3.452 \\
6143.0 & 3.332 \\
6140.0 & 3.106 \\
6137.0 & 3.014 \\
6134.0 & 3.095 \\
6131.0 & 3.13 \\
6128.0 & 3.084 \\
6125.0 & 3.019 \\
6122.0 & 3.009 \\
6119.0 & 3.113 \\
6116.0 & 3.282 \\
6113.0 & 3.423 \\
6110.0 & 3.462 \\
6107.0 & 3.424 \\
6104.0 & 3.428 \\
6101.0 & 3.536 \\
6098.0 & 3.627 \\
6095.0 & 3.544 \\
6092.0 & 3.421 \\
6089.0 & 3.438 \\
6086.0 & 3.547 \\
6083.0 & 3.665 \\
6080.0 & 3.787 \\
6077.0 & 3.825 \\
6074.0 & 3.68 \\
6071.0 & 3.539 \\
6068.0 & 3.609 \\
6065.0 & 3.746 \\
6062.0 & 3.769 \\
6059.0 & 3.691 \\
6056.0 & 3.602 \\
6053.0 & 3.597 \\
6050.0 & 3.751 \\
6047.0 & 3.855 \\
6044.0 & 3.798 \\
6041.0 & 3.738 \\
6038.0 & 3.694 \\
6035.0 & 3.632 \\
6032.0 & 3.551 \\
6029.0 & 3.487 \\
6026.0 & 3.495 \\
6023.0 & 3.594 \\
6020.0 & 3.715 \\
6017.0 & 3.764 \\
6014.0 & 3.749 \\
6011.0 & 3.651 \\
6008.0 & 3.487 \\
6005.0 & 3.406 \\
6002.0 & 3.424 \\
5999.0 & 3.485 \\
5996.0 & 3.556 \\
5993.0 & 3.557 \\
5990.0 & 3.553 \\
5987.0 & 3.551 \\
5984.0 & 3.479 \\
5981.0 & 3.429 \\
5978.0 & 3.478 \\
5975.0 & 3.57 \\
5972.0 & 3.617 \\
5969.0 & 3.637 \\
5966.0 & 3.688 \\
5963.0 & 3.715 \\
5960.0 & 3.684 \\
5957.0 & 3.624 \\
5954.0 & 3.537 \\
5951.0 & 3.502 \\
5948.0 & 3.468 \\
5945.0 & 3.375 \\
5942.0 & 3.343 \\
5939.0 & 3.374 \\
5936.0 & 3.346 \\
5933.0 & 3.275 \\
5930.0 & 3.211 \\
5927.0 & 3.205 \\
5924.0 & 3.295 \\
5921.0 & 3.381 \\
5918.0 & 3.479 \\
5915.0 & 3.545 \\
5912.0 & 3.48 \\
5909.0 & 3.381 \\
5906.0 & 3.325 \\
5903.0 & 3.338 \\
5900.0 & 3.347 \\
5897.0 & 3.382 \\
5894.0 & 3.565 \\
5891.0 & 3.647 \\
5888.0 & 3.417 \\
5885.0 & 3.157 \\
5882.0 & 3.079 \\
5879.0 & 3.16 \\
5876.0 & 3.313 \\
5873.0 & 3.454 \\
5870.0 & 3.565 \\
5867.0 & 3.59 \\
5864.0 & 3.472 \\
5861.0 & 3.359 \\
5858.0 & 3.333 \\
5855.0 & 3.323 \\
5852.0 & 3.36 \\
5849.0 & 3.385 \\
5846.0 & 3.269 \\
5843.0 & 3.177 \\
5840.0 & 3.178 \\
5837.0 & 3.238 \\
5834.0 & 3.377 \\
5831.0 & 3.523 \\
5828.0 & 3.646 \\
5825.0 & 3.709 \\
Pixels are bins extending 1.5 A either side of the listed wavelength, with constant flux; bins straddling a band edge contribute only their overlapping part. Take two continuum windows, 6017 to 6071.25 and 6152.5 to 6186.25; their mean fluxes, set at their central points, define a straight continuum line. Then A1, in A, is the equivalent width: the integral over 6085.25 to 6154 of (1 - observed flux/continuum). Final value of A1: 5.92 A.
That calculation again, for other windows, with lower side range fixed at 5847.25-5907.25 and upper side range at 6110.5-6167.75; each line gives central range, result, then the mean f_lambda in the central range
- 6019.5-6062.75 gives -4.5 A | 3.66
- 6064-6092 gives -2.8 A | 3.63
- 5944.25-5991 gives -3.0 A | 3.56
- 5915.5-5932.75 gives 0.2 A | 3.32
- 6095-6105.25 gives -0.7 A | 3.53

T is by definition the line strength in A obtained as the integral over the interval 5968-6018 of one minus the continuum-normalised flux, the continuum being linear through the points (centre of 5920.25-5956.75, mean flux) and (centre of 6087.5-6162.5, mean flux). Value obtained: -2.9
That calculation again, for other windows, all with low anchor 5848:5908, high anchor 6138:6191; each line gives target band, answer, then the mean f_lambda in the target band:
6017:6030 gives -0.5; 3.6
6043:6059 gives -1.1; 3.72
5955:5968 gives -0.9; 3.67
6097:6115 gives 0.2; 3.47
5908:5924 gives -0.2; 3.44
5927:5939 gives 0.5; 3.28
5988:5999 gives -0.3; 3.55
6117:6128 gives 1.4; 3.06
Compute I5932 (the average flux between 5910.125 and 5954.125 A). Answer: 3.38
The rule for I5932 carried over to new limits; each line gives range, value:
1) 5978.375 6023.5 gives 3.56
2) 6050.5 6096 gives 3.63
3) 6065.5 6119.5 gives 3.53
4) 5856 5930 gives 3.38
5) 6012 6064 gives 3.68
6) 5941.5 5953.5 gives 3.44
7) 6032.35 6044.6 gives 3.69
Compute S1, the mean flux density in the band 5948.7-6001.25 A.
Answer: 3.56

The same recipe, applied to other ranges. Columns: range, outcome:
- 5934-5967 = 3.51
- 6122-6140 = 3.07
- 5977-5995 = 3.51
